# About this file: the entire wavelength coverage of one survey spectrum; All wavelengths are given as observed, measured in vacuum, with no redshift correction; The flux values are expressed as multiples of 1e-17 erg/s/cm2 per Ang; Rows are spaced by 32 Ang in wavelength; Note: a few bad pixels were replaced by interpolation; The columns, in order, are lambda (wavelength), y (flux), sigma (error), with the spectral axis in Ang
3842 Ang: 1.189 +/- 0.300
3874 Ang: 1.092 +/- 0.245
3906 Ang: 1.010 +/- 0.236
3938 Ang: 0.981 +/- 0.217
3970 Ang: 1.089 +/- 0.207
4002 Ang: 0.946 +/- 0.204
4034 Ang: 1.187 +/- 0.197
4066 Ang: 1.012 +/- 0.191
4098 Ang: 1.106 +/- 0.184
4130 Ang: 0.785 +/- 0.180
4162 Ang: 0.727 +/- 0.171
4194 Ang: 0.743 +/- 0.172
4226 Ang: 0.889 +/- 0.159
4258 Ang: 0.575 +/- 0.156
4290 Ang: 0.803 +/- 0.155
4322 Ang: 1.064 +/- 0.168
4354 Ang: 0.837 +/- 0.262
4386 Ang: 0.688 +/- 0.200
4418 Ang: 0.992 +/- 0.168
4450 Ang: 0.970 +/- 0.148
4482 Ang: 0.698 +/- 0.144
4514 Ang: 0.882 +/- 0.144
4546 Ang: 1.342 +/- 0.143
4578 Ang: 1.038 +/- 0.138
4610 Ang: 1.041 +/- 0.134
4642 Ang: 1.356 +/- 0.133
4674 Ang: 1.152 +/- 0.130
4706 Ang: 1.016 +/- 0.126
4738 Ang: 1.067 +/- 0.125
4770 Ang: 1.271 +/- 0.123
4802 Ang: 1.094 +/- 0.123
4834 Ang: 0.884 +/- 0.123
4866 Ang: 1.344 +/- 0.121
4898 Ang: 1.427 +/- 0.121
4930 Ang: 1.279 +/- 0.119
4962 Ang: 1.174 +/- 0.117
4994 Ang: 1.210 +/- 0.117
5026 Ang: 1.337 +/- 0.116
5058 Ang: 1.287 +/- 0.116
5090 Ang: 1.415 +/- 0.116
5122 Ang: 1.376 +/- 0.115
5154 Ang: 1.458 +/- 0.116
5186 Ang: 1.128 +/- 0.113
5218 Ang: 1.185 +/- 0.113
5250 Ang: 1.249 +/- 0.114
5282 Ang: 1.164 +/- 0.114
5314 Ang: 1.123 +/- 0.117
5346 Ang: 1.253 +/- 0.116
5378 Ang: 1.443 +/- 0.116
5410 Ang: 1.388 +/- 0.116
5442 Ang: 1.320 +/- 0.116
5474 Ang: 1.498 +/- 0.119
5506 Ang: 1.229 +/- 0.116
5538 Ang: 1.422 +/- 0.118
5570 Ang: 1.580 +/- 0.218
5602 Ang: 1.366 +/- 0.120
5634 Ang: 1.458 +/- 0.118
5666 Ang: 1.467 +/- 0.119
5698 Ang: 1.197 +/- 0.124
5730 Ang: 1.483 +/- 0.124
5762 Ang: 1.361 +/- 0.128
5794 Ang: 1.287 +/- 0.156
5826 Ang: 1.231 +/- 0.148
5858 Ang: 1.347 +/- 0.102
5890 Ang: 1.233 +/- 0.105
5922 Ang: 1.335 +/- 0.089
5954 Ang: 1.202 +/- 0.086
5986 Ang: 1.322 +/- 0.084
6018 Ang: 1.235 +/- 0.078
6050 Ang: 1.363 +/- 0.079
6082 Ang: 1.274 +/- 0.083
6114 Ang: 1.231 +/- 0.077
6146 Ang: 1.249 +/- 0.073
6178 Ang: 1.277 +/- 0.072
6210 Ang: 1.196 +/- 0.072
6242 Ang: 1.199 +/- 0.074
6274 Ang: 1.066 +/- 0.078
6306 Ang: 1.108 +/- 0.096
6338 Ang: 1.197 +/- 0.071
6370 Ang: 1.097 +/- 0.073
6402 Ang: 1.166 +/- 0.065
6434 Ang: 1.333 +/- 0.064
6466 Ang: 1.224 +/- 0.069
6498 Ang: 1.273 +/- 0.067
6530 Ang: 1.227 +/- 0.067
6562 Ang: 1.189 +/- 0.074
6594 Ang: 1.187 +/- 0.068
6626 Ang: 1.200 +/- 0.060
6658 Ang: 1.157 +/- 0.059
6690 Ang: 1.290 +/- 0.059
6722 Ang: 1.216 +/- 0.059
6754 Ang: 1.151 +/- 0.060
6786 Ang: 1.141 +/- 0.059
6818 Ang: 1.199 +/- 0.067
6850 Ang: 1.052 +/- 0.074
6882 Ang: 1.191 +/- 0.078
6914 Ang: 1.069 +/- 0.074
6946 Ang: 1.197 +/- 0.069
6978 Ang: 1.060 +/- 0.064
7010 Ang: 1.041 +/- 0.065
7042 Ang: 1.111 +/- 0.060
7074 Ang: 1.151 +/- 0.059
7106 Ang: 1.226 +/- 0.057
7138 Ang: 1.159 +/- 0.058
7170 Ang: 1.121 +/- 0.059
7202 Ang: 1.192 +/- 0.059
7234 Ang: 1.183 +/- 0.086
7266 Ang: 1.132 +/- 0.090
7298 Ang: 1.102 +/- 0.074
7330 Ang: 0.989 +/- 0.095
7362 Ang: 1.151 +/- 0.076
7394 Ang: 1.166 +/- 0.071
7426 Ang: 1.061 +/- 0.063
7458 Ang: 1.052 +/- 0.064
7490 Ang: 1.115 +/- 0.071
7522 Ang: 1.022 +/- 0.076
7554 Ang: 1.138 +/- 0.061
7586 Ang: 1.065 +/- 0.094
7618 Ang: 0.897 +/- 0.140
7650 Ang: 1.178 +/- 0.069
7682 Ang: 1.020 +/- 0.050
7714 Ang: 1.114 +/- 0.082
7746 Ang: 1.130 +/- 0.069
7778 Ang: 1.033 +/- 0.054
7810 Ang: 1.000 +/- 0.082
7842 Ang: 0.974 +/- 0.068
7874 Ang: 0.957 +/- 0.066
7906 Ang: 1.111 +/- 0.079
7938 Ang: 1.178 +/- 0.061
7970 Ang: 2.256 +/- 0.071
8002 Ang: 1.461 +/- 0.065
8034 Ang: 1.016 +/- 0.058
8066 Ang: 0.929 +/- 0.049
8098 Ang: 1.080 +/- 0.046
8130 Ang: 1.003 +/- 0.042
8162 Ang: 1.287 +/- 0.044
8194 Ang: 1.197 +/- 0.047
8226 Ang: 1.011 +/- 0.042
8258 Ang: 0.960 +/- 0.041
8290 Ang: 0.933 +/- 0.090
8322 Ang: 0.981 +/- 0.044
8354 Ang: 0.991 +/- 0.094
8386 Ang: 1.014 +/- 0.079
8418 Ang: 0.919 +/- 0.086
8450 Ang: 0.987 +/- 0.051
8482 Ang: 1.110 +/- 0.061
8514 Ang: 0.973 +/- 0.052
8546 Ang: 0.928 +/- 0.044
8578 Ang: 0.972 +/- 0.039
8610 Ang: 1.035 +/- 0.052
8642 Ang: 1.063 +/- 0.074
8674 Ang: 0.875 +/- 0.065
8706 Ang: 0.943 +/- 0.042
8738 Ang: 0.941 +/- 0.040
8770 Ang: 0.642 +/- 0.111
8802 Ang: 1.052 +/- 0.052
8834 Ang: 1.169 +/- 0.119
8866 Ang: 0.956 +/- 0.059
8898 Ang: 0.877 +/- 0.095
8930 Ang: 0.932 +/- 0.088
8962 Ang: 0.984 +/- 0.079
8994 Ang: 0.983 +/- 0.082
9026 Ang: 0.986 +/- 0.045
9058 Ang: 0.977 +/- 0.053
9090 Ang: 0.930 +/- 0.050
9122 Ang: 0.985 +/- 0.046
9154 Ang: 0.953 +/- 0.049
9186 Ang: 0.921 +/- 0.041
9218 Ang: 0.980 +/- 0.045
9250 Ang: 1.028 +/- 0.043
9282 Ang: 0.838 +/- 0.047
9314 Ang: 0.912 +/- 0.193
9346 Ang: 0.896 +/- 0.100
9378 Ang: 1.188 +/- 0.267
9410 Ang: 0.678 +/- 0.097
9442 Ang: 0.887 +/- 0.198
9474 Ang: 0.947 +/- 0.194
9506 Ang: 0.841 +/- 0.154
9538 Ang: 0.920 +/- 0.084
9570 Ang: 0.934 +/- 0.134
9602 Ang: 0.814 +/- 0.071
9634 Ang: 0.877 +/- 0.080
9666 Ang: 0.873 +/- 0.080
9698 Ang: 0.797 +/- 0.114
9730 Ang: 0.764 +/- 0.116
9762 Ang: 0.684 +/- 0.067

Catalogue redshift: 0.22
